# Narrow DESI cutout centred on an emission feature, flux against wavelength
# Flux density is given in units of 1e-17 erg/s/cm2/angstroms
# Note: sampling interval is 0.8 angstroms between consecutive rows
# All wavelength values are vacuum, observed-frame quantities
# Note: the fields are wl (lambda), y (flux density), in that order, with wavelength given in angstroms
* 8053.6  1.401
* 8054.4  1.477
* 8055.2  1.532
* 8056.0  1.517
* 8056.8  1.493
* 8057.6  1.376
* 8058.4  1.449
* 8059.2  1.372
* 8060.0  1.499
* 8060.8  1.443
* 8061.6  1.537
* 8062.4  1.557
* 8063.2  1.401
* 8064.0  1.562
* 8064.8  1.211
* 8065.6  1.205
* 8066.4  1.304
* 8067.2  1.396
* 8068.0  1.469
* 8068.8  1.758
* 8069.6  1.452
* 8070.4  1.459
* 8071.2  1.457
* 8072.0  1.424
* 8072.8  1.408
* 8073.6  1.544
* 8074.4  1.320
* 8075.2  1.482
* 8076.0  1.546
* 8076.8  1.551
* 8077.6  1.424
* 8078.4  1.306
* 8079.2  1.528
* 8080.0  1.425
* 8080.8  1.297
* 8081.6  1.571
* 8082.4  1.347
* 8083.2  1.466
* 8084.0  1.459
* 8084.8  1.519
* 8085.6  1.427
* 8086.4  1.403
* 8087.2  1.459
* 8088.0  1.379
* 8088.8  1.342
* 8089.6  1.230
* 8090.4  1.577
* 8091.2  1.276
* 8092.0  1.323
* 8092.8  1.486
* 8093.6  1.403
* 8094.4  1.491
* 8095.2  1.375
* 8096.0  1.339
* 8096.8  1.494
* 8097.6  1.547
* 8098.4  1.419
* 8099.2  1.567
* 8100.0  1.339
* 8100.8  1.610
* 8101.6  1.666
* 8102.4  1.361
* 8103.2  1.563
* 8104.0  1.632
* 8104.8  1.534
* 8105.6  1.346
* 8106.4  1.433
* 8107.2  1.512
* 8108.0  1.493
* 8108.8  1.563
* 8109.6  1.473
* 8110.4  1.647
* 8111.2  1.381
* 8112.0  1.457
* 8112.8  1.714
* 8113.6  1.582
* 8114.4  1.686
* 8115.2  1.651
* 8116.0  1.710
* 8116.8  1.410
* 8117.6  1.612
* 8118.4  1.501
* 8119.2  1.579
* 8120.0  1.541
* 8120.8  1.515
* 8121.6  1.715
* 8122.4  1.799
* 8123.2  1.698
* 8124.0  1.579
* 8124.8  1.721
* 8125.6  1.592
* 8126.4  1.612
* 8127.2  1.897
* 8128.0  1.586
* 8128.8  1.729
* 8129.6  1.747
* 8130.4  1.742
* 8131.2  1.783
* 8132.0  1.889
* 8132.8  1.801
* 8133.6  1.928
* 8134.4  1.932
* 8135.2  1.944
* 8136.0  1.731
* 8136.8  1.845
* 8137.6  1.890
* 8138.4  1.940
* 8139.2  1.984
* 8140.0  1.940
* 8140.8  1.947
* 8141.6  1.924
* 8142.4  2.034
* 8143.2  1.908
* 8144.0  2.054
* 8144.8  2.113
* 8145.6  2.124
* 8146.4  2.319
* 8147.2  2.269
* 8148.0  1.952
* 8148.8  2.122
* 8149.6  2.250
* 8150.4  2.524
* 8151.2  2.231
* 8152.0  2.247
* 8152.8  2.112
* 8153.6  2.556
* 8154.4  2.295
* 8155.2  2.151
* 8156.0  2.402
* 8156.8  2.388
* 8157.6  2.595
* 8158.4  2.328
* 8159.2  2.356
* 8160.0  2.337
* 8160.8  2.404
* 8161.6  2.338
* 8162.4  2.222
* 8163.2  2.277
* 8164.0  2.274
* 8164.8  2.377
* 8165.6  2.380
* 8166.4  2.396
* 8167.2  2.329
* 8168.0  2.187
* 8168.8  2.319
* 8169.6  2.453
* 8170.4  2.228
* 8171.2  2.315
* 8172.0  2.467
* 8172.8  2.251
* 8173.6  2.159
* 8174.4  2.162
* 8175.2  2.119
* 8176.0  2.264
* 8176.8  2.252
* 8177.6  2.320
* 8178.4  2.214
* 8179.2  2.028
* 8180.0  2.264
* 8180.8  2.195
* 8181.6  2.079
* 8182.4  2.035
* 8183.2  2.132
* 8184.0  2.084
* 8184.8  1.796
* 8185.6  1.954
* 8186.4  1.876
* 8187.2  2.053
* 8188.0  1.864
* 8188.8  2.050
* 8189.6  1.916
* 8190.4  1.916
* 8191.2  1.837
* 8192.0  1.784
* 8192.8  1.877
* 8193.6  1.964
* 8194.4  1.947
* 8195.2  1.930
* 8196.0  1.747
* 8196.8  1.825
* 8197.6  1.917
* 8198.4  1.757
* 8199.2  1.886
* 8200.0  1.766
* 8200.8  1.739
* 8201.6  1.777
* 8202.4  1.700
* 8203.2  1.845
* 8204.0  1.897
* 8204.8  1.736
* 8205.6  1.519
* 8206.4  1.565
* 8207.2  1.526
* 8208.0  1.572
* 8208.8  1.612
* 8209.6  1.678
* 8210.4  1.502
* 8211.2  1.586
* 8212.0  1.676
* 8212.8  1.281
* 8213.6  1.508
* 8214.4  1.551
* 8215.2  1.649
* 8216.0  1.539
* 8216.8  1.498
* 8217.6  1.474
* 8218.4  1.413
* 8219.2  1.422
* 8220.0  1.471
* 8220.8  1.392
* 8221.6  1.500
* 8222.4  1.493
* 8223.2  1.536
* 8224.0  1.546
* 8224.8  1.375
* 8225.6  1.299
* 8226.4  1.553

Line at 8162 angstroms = Mg II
